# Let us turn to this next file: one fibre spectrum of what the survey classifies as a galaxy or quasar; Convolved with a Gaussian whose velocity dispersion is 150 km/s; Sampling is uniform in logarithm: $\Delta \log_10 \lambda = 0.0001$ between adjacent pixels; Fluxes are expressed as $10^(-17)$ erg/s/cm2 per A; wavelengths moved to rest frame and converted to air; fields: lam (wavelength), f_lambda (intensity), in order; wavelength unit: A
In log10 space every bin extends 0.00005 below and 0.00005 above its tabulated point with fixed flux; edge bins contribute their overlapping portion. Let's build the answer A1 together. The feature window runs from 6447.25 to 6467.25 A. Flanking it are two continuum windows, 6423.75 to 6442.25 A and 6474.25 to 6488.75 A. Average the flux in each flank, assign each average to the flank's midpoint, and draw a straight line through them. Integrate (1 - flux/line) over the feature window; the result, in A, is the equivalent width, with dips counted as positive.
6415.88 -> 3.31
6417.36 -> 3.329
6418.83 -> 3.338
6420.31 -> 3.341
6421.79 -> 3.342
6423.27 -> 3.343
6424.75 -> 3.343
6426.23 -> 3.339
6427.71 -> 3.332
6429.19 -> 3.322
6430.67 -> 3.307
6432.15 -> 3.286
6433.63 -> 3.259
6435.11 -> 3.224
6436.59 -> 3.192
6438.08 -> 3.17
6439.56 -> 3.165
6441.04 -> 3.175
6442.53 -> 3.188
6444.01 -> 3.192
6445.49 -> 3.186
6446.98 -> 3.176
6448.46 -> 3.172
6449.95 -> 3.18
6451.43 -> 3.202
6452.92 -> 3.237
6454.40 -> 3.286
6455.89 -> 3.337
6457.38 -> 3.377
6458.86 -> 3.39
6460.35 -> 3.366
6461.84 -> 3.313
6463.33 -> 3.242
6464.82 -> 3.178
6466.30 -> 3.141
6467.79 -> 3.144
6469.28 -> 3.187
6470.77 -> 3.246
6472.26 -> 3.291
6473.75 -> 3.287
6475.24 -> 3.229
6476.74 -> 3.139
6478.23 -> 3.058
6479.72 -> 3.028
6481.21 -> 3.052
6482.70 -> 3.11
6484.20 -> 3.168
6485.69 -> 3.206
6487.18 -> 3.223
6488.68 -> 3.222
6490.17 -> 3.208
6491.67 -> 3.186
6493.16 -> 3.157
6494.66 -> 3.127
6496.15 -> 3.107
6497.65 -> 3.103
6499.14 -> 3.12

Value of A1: -0.4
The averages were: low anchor 3.26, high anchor 3.14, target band 3.26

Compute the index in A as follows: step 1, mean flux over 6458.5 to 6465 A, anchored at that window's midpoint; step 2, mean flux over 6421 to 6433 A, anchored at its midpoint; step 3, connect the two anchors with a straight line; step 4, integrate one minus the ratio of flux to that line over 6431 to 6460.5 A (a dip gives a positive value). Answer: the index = 0.7 A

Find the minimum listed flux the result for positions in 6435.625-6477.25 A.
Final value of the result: 3.139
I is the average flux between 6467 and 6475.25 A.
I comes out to 3.23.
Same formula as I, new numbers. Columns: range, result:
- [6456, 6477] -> 3.26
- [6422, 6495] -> 3.22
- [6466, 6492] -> 3.17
